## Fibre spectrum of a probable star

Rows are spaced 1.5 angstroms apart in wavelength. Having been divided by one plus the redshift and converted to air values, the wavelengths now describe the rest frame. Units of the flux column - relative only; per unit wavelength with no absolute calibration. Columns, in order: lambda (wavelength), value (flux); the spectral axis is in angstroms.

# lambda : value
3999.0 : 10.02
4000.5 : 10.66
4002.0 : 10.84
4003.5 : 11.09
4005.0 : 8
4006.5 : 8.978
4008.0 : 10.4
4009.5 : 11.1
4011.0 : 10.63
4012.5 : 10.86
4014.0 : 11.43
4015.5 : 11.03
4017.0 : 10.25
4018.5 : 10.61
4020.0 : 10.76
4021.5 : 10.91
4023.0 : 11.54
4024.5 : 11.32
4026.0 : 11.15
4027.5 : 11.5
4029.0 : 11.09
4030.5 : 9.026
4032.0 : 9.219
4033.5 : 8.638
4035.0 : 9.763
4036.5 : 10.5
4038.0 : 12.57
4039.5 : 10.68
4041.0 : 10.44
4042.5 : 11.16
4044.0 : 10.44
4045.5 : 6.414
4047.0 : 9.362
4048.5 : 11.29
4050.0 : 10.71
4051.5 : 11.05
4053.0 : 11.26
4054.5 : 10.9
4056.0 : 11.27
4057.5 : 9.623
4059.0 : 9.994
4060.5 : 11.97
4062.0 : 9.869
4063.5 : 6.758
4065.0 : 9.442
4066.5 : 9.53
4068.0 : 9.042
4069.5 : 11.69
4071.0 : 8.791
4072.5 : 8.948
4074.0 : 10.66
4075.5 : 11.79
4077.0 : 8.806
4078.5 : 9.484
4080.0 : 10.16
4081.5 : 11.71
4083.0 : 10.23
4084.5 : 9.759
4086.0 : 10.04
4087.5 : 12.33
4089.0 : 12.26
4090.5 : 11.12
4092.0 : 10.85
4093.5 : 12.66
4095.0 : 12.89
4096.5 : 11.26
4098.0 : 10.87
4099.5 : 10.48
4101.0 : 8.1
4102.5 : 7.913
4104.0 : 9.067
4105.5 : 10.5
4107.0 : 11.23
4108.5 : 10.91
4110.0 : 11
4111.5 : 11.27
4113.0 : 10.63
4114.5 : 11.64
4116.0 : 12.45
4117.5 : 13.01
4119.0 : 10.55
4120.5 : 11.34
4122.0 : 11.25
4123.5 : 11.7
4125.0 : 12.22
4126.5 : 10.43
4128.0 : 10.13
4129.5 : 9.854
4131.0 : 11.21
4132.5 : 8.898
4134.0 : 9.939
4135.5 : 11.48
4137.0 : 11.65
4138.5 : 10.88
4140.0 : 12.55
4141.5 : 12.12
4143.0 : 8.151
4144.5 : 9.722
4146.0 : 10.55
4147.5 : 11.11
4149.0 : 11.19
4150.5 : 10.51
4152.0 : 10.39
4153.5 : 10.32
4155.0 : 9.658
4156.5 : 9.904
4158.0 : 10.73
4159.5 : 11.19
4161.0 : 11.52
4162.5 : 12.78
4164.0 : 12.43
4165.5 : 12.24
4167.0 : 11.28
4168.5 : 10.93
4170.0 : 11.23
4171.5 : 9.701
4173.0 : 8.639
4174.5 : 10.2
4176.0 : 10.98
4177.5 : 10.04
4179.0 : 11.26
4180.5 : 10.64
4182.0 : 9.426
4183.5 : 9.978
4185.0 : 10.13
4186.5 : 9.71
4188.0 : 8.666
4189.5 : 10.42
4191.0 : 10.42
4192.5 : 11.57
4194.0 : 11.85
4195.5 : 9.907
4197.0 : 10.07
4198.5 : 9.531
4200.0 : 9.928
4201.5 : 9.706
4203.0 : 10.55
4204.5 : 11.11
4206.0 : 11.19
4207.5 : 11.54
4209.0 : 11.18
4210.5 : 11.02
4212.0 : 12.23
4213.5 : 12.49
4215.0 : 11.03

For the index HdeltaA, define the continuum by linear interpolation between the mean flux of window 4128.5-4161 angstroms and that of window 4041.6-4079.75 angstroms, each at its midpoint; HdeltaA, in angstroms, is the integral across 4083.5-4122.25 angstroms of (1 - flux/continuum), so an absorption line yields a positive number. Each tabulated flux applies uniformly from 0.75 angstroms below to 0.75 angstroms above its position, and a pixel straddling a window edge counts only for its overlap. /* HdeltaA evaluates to -2.5 angstroms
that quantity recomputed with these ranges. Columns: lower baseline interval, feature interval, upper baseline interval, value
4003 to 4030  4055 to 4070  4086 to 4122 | 1.33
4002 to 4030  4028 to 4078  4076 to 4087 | 1.36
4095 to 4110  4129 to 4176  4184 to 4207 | -2.14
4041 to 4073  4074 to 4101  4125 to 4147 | -1.75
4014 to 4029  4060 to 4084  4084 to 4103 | 2.21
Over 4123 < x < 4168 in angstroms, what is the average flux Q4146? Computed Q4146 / 10.9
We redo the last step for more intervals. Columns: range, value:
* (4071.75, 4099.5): 10.9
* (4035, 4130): 10.6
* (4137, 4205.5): 10.6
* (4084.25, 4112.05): 10.8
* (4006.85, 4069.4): 10.4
